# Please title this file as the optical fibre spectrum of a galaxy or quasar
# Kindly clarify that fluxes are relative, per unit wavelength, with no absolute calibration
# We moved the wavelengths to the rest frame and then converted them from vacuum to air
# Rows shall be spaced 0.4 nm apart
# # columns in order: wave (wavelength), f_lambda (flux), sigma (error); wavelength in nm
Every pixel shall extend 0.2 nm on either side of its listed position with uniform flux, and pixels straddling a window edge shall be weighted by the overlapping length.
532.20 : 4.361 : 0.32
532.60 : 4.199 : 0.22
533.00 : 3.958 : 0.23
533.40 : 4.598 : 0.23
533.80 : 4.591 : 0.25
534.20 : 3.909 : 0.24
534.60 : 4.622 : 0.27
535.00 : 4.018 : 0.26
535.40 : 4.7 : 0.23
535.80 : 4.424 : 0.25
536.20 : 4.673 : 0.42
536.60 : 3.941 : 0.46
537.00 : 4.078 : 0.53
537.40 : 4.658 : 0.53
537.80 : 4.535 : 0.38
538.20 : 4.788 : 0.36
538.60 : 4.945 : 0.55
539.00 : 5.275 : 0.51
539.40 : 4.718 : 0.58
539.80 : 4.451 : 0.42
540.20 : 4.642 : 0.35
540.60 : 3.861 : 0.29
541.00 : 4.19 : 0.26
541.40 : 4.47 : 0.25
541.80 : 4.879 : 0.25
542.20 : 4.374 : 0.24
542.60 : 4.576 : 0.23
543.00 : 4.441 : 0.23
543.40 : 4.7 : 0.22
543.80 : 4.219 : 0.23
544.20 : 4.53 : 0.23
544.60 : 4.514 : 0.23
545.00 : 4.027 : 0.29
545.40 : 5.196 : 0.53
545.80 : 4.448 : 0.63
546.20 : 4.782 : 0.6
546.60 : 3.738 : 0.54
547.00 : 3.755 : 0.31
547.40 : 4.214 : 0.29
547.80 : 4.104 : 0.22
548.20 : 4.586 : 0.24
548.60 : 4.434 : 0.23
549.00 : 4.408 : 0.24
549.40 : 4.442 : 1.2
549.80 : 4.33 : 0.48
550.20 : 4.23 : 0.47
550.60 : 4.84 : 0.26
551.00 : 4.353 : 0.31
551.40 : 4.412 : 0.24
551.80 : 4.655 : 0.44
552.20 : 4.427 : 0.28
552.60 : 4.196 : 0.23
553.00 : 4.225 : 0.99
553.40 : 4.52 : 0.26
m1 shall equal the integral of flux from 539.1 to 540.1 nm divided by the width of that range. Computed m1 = 4.66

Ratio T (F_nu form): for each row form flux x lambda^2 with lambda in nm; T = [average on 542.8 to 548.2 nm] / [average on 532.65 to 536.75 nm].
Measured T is 1.0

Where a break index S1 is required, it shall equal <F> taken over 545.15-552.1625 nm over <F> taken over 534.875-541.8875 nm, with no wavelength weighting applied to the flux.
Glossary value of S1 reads 1.0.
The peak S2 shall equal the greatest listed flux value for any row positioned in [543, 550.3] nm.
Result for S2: 5.196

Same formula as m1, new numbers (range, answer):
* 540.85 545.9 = 4.51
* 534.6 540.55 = 4.54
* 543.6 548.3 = 4.34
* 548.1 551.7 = 4.45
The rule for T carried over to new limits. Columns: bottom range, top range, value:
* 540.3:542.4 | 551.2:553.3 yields 1.05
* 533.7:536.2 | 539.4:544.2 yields 1.04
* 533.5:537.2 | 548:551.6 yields 1.08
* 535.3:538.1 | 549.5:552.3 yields 1.06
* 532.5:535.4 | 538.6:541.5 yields 1.08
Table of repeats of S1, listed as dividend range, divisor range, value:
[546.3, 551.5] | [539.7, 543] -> 0.97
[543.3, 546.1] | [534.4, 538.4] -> 1.02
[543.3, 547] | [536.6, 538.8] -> 0.97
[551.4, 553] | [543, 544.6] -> 0.98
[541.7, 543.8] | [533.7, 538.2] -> 1.04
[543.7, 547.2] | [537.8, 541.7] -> 0.95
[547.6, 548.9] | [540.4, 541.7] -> 1.04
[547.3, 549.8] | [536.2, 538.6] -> 0.98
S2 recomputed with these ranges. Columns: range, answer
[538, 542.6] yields 5.275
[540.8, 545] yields 4.879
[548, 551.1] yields 4.84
